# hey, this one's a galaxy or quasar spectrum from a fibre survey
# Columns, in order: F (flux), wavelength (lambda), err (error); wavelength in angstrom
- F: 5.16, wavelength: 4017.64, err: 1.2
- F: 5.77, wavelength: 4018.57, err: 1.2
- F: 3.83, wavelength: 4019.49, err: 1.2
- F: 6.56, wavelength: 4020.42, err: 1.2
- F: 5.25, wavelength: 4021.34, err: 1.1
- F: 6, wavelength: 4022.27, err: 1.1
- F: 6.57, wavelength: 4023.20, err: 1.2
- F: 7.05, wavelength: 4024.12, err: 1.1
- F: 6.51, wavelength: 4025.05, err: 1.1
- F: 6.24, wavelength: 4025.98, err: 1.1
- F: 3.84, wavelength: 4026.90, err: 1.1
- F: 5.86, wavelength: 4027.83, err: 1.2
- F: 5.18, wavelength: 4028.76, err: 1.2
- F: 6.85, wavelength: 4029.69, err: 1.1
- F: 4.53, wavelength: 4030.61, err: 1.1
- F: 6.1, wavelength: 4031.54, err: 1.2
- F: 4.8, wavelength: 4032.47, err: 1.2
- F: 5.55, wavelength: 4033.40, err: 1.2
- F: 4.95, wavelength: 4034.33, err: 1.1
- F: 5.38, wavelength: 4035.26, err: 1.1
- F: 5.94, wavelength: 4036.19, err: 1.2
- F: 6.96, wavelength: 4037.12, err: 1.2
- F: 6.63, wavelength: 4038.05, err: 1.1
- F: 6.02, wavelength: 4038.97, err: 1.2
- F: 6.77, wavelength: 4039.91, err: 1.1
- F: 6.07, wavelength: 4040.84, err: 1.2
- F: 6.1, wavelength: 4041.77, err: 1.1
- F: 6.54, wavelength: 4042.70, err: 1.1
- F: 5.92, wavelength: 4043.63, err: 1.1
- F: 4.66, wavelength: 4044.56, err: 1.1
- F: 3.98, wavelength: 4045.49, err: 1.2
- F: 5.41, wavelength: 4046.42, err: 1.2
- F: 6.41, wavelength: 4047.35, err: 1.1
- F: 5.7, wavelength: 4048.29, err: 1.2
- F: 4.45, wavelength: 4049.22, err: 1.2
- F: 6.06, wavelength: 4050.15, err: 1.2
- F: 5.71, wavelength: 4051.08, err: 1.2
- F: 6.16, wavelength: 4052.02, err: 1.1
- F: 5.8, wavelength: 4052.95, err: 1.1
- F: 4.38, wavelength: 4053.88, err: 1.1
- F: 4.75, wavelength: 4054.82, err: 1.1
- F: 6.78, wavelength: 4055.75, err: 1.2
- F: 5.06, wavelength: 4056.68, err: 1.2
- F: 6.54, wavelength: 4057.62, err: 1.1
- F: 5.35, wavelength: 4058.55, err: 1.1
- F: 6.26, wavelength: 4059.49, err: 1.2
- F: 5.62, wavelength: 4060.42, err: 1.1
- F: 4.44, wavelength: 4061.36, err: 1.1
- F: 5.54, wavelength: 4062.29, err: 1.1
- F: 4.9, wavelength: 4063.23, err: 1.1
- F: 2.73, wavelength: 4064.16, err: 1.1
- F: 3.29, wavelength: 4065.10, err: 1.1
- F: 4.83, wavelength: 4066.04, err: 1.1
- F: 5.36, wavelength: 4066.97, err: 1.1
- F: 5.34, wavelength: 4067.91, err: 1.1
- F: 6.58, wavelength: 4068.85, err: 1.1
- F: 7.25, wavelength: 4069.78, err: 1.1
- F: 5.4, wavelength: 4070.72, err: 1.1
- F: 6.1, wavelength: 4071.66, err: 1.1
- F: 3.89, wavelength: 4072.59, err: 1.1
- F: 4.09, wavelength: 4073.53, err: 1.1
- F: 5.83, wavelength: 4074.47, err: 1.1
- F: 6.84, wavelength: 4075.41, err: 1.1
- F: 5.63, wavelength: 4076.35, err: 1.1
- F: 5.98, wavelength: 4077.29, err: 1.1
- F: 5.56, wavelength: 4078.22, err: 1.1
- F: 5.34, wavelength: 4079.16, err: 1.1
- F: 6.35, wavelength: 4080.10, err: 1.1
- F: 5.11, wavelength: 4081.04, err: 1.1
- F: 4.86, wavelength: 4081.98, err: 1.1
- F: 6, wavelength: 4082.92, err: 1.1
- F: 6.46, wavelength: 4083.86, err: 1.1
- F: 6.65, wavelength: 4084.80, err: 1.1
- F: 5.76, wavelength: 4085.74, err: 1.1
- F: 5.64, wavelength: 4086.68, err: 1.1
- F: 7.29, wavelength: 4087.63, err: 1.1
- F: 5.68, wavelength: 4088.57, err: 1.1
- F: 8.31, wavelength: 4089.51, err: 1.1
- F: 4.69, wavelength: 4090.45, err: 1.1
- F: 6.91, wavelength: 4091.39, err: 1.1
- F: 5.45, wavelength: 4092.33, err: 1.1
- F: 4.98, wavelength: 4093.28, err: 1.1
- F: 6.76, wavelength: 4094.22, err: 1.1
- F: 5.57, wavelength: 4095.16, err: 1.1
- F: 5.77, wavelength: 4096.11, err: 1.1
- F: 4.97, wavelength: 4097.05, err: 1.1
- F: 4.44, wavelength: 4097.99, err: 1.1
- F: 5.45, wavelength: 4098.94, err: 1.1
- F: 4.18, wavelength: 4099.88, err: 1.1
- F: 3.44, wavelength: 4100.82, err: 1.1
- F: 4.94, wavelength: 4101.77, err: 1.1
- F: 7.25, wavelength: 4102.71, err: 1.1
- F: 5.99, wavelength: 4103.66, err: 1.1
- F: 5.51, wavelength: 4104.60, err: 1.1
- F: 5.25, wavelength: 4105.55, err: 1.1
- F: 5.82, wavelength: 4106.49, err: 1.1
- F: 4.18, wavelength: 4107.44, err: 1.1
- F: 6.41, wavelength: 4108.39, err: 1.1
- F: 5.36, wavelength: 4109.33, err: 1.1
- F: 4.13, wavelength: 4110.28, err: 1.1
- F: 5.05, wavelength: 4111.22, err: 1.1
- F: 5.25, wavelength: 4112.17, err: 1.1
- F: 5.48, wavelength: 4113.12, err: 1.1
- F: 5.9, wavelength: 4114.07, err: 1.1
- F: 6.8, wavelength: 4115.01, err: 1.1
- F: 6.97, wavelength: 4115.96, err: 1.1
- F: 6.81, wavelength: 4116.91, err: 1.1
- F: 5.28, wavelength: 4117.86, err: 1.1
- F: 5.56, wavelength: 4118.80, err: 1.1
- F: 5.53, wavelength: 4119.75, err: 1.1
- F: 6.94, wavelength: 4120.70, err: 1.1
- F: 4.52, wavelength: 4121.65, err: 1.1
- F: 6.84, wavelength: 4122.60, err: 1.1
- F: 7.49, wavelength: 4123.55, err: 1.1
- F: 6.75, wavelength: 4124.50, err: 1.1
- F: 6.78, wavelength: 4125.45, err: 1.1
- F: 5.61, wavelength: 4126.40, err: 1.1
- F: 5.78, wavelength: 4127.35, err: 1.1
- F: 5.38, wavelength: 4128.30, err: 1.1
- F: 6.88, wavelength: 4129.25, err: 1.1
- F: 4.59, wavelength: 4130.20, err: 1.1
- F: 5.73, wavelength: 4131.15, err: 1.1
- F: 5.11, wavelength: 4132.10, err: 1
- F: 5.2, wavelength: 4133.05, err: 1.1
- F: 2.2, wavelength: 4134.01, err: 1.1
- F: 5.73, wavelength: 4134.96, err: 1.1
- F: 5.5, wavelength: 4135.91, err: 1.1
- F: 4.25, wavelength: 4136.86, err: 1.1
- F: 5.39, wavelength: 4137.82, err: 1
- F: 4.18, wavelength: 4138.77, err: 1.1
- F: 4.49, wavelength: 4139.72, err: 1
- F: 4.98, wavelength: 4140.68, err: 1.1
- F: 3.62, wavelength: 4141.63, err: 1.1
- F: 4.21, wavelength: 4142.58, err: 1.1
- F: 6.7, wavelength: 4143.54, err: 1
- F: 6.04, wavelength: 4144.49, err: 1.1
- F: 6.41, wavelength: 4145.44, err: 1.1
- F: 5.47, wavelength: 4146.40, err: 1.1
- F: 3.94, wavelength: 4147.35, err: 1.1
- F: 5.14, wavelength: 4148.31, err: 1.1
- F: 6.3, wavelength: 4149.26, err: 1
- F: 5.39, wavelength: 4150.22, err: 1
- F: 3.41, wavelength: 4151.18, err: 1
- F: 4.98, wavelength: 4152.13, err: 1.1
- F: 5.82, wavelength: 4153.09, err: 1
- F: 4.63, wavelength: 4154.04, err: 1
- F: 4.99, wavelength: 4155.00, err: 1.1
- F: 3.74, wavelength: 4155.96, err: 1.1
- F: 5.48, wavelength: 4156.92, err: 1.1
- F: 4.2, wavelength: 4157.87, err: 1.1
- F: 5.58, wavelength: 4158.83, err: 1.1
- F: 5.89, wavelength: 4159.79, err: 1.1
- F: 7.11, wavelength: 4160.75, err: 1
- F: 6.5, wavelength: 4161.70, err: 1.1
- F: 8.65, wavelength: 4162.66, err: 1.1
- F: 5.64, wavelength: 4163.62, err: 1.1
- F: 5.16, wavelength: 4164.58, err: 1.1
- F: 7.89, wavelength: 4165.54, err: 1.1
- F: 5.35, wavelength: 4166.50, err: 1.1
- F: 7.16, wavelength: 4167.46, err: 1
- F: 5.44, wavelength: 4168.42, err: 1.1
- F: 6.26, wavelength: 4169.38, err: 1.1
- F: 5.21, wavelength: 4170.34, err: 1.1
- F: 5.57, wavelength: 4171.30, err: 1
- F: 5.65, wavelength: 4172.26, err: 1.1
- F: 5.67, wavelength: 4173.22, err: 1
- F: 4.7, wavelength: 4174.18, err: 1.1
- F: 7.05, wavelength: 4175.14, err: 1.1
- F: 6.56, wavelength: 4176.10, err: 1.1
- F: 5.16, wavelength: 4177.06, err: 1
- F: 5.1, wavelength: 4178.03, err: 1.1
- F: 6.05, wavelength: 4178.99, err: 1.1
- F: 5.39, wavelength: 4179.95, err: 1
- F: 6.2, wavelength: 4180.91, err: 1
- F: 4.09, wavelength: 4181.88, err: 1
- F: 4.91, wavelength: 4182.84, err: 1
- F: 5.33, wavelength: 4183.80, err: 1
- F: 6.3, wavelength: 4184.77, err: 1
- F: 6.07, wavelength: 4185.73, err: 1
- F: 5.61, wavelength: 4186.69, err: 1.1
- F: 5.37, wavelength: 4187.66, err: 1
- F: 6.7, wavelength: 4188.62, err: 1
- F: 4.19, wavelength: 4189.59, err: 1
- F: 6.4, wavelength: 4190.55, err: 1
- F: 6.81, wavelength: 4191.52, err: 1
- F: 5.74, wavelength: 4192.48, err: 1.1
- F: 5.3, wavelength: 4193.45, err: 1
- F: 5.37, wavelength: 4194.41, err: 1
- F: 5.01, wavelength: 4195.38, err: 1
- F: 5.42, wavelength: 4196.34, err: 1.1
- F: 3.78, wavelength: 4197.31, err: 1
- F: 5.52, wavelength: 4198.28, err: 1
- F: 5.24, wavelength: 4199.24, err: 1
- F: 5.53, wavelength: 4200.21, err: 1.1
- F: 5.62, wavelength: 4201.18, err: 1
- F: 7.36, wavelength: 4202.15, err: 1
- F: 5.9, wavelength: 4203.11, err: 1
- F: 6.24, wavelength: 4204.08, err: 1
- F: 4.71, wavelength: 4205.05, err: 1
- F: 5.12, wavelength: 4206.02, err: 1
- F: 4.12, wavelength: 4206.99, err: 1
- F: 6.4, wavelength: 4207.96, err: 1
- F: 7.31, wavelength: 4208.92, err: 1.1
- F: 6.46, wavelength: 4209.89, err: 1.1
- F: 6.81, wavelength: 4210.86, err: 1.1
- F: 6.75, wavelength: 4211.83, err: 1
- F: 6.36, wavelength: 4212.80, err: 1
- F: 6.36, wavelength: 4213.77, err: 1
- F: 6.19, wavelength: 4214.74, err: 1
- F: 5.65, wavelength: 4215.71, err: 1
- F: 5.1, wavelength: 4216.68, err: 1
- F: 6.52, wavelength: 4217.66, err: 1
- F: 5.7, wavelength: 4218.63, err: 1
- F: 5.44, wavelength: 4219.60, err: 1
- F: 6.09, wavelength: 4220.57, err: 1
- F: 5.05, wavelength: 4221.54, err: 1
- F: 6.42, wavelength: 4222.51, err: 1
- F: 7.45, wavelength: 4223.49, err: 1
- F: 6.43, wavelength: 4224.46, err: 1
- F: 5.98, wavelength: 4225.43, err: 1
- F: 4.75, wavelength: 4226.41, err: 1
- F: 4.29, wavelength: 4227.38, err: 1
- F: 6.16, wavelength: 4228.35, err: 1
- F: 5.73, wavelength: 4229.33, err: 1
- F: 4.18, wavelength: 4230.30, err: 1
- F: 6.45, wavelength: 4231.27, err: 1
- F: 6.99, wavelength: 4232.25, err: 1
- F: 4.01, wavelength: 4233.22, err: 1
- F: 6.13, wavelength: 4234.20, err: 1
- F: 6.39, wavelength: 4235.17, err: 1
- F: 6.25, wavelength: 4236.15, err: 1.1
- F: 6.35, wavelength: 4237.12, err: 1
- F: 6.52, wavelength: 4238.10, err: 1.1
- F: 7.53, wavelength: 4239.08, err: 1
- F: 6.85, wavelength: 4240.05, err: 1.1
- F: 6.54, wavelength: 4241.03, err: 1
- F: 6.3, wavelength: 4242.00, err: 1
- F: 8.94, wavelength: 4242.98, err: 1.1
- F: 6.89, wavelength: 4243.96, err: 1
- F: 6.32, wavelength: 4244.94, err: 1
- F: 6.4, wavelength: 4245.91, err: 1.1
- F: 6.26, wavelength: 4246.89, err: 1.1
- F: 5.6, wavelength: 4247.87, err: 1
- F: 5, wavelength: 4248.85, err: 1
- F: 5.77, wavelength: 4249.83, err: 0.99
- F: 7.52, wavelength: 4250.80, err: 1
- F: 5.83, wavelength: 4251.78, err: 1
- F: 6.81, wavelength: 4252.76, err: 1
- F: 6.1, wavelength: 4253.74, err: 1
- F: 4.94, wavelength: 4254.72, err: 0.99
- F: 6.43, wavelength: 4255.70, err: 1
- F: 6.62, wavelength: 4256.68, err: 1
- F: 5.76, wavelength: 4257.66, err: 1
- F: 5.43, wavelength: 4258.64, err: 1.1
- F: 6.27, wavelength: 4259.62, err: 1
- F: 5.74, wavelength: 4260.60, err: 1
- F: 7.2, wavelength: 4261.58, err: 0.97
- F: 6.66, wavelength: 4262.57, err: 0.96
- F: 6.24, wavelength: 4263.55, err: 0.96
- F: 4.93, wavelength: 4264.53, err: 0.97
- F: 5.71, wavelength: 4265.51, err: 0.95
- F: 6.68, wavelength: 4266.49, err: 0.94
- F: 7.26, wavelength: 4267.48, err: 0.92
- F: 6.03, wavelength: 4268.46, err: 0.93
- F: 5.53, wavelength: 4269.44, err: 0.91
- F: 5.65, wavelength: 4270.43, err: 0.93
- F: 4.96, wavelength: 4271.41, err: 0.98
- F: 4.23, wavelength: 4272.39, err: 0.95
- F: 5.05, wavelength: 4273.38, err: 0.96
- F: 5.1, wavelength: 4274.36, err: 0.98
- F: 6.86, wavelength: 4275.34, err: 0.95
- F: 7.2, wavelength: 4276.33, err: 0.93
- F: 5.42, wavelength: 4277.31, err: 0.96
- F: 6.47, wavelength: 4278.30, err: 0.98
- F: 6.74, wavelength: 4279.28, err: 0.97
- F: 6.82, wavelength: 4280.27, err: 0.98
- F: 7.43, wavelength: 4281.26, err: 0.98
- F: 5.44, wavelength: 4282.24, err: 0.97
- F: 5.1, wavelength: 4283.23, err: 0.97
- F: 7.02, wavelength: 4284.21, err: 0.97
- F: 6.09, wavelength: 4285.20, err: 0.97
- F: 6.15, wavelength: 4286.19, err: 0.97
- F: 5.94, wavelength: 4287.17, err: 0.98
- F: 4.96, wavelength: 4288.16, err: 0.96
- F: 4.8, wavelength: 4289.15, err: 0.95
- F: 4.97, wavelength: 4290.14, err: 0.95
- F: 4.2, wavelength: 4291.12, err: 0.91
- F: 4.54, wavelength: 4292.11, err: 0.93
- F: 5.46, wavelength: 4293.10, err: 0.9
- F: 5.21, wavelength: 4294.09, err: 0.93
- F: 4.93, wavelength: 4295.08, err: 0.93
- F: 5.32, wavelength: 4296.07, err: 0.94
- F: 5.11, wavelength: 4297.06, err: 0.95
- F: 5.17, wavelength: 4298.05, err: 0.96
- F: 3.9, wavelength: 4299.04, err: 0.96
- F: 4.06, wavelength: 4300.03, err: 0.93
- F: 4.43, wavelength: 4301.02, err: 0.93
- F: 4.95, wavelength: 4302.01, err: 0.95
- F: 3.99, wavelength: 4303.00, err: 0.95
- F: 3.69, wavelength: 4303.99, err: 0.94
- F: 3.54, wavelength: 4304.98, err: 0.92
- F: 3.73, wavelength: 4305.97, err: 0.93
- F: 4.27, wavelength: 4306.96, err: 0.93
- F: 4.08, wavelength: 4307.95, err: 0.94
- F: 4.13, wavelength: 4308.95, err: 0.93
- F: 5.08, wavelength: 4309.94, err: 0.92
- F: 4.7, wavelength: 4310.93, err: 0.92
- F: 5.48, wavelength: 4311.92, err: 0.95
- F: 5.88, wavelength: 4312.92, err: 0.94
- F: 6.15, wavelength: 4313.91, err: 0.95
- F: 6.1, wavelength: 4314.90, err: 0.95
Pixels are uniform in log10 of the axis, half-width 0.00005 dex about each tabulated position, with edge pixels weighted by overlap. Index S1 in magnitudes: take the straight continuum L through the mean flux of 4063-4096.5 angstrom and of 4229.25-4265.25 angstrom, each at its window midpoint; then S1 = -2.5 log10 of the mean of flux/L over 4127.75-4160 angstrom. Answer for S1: 0.16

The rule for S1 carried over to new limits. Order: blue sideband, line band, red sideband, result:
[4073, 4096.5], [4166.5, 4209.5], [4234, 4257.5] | 0.11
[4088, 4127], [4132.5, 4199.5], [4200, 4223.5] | 0.09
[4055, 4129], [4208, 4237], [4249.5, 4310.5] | -0.08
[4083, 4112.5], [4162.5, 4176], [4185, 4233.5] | -0.06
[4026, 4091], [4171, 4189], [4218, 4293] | 0.04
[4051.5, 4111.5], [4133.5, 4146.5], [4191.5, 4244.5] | 0.16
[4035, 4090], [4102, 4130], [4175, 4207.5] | -0.05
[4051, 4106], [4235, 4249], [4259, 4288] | -0.11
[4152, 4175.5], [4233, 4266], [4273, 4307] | -0.15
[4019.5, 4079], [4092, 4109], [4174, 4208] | 0.04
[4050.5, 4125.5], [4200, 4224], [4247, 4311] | -0.09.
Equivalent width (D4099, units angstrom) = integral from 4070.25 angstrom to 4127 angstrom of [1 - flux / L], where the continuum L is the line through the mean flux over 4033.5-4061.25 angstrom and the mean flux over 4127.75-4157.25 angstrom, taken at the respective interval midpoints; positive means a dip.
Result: -4.15 angstrom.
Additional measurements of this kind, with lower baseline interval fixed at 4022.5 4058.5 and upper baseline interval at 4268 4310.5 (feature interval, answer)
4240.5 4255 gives -3.0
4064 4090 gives -0.1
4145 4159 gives 1.2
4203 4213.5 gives -1.3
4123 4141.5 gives 0.7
